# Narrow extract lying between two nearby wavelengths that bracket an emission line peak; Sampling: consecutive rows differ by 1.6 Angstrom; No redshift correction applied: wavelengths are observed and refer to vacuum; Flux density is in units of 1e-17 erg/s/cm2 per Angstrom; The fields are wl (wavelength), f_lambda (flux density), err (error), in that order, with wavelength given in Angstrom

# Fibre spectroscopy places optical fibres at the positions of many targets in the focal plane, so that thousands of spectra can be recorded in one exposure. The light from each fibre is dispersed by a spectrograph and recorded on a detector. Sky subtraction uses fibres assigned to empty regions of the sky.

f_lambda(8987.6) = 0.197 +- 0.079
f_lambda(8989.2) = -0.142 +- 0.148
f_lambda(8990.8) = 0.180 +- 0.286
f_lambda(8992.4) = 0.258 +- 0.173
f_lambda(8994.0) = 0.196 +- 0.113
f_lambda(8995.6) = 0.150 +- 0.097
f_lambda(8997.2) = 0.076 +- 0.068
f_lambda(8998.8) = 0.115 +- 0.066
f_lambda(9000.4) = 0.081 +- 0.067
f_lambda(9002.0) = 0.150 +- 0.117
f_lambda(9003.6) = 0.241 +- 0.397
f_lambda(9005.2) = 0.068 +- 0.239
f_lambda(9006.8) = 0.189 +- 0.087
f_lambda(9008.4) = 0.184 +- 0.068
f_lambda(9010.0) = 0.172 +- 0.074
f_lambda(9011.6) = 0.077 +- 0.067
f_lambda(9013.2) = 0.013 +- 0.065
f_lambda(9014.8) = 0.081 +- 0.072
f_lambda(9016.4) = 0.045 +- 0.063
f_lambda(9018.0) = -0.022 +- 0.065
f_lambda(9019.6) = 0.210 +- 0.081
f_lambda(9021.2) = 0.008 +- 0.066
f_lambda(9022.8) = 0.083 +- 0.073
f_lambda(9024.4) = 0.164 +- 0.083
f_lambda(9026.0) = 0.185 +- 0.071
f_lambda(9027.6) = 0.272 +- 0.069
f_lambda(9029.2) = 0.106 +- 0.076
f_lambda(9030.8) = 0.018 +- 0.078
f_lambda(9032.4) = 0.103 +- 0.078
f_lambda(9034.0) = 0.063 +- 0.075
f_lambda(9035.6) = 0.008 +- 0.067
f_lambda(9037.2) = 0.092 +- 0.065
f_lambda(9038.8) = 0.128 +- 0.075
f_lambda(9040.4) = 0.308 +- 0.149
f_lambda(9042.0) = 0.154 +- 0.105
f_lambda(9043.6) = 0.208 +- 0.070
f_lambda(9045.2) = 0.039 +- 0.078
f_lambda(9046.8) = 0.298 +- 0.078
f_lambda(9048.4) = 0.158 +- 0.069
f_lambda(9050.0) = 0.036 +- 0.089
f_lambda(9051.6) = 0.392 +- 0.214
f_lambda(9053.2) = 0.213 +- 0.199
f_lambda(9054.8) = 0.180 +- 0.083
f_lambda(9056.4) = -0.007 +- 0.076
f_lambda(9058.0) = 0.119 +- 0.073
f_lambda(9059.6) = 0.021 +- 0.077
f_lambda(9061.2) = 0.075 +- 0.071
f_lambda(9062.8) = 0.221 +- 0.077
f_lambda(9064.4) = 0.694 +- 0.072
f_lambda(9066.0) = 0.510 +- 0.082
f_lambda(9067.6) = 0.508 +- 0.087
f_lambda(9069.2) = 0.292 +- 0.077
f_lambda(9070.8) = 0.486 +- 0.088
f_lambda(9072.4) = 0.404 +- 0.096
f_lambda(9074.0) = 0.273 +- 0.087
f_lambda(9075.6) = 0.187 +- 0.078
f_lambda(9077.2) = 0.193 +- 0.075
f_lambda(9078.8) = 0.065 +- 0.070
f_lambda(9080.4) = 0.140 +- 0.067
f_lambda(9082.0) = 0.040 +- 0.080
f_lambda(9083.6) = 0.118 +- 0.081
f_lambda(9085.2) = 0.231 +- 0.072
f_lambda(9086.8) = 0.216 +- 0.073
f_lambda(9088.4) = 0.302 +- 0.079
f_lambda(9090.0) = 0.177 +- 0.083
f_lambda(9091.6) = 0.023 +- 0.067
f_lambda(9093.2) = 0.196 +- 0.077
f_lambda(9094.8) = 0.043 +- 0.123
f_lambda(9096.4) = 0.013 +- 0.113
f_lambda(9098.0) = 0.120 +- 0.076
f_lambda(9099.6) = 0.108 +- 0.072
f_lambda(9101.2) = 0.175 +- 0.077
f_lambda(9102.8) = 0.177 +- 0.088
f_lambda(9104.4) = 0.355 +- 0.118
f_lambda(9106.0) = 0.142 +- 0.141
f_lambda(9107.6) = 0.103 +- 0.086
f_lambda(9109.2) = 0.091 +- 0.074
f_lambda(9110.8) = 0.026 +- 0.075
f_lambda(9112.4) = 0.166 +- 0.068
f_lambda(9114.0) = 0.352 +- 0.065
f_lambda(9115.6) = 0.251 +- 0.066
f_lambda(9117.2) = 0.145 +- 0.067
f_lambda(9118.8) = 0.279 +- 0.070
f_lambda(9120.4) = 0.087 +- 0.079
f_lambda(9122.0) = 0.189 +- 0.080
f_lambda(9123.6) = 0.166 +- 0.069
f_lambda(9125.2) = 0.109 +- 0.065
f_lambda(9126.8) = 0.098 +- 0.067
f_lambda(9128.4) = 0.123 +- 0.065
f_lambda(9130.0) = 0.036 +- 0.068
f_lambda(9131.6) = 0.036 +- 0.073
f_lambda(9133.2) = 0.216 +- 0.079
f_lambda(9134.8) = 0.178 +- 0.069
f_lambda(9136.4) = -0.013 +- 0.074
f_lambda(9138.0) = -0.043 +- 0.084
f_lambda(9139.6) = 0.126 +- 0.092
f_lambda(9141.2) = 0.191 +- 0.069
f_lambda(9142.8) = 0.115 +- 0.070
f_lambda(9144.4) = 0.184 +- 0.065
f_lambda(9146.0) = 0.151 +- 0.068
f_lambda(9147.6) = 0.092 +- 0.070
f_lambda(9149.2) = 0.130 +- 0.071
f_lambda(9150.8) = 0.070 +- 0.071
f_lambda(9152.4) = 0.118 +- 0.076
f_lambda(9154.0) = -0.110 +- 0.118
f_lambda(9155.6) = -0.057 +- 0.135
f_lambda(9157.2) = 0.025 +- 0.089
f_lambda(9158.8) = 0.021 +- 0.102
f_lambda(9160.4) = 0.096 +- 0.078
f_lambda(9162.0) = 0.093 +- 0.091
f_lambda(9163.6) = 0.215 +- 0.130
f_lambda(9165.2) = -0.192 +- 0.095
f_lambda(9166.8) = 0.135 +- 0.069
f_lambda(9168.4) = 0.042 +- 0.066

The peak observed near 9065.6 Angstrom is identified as H-gamma 4340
